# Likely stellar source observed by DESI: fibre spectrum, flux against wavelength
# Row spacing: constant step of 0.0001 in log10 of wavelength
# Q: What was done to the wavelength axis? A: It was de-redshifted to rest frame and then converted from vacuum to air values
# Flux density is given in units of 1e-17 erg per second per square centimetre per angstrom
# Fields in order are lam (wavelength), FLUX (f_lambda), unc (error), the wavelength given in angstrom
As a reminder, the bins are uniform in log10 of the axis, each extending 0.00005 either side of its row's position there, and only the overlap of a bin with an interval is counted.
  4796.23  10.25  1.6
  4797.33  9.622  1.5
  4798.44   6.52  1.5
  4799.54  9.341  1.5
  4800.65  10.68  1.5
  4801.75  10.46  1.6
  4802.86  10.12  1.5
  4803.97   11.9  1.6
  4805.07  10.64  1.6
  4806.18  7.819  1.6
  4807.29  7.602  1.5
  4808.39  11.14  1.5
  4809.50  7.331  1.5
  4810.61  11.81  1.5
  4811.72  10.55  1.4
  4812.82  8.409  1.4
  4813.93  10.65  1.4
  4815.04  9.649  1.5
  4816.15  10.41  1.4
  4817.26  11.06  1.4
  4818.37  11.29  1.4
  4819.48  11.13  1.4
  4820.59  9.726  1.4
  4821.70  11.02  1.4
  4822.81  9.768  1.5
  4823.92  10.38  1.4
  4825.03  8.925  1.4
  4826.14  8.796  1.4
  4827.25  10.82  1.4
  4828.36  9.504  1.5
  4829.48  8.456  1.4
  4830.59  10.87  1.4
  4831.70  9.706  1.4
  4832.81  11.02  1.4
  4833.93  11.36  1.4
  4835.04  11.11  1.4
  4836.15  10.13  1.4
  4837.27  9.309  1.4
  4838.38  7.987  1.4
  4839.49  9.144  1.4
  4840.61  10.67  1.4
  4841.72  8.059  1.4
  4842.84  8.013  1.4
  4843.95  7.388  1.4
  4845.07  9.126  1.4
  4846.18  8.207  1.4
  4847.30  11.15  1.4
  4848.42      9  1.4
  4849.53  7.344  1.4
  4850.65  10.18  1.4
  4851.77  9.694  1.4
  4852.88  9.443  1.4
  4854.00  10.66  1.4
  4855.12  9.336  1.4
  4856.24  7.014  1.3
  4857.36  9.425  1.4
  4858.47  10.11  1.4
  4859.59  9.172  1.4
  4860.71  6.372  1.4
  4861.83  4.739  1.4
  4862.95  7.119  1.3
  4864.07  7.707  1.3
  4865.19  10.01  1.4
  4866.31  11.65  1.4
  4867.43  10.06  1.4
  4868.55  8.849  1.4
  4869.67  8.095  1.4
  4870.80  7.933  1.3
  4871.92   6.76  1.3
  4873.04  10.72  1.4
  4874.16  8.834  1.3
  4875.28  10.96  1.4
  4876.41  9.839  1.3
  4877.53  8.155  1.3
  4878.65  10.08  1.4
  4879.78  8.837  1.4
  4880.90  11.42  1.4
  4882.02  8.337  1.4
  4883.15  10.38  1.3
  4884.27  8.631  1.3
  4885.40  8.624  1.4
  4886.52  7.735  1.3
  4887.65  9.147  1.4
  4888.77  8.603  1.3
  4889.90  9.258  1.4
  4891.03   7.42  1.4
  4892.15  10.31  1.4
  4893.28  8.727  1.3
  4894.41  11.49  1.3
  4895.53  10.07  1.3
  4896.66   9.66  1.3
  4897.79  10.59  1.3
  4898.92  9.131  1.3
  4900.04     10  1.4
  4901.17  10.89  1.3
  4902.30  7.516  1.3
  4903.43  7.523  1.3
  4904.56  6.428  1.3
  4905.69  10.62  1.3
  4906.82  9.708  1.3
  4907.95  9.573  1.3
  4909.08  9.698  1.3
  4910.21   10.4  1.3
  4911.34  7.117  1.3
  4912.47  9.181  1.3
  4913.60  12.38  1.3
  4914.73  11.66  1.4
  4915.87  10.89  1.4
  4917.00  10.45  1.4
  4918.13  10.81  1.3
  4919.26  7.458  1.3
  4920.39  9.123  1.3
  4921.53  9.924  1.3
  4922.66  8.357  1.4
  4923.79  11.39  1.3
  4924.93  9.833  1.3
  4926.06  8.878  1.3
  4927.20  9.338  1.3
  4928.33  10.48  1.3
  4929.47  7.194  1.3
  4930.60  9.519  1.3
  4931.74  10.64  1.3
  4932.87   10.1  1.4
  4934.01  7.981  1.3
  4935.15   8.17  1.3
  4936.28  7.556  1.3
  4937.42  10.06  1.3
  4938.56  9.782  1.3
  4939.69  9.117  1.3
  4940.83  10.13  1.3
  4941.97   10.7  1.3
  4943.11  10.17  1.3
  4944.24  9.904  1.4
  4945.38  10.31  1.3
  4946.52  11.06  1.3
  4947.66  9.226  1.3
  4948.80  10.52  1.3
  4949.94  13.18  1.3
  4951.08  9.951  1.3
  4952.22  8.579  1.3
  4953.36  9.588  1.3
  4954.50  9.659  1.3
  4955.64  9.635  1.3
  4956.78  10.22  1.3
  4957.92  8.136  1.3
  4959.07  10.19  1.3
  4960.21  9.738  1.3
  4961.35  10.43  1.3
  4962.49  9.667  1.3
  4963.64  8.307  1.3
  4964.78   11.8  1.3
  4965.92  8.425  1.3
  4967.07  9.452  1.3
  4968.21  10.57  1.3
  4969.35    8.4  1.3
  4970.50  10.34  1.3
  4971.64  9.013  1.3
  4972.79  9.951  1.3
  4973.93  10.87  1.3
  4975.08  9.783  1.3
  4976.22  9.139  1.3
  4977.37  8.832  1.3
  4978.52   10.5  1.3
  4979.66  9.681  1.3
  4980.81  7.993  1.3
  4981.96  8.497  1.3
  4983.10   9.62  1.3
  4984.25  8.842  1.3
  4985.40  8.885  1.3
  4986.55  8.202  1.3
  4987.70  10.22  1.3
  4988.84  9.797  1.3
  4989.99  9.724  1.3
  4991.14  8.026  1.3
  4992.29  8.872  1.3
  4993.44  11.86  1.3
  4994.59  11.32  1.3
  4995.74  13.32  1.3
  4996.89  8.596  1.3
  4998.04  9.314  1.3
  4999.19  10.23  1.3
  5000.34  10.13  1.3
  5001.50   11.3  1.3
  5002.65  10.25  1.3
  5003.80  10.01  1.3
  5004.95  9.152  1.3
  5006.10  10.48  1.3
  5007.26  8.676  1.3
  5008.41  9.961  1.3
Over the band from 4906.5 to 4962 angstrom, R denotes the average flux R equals 9.76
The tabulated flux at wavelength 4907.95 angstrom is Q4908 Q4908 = 9.573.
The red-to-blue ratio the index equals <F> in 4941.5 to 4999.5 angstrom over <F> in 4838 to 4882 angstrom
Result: 1.09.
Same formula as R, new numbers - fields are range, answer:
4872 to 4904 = 9.35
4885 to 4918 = 9.5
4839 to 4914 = 9.1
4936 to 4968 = 9.87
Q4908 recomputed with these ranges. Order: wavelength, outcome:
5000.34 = 10.13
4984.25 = 8.842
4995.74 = 13.32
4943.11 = 10.17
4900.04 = 10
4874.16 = 8.834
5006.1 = 10.48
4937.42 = 10.06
